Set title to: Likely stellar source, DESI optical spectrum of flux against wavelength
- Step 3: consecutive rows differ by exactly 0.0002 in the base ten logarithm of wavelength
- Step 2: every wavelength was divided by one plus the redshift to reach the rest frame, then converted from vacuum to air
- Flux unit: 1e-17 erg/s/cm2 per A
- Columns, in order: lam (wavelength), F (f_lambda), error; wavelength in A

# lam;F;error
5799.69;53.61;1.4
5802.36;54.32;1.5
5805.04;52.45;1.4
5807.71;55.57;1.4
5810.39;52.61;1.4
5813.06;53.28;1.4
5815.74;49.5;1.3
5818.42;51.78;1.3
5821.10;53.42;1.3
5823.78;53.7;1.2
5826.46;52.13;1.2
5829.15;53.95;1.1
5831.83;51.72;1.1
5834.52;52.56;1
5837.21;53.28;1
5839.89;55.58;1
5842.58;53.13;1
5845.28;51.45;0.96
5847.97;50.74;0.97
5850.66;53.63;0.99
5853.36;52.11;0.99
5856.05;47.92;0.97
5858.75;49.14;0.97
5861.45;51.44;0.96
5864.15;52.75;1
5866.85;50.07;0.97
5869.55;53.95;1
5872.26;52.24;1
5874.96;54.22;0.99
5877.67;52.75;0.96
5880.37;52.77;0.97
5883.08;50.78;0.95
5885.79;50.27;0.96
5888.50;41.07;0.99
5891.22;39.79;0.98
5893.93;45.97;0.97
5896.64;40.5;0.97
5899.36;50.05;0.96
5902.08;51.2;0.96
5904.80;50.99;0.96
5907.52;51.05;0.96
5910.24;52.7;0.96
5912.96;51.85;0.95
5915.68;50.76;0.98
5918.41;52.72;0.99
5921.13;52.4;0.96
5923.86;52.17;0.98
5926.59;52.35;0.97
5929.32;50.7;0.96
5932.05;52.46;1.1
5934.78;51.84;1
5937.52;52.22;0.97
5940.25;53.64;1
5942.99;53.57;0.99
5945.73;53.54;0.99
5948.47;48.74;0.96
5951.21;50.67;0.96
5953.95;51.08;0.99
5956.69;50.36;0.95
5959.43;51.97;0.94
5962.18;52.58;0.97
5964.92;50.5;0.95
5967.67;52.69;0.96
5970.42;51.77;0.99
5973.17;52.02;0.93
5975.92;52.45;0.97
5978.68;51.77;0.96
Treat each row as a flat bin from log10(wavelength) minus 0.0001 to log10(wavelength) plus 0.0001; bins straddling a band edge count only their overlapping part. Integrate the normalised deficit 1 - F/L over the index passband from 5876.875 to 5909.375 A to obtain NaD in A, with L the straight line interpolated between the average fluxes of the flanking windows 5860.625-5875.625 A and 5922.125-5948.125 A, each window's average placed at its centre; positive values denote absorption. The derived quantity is 2.7 A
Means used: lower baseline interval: 52.4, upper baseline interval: 52.3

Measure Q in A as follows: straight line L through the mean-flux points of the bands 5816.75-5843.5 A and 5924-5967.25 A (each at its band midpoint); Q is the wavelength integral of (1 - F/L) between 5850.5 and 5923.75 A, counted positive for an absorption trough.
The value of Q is 3.2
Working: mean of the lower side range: 53.1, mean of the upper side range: 51.8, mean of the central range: 50.2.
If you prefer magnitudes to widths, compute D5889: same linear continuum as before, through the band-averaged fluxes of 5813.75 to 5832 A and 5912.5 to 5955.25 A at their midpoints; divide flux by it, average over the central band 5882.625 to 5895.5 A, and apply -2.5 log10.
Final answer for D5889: 0.16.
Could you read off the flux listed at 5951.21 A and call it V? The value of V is 50.67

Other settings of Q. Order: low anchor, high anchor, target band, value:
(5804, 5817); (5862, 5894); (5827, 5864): -0.6 A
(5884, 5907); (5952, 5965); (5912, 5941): -1.9 A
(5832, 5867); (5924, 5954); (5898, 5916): 0.2 A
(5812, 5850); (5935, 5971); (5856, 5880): 0.2 A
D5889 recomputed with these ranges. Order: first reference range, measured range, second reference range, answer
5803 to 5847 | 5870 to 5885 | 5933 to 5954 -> -0.002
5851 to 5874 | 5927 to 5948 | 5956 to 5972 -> -0.016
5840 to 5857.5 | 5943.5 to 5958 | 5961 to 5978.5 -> 0.019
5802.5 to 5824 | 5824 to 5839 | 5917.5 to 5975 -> -0.004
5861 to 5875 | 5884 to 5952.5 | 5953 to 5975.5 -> 0.040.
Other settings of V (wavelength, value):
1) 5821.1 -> 53.42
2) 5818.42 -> 51.78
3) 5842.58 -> 53.13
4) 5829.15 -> 53.95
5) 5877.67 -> 52.75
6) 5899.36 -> 50.05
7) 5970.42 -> 51.77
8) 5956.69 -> 50.36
